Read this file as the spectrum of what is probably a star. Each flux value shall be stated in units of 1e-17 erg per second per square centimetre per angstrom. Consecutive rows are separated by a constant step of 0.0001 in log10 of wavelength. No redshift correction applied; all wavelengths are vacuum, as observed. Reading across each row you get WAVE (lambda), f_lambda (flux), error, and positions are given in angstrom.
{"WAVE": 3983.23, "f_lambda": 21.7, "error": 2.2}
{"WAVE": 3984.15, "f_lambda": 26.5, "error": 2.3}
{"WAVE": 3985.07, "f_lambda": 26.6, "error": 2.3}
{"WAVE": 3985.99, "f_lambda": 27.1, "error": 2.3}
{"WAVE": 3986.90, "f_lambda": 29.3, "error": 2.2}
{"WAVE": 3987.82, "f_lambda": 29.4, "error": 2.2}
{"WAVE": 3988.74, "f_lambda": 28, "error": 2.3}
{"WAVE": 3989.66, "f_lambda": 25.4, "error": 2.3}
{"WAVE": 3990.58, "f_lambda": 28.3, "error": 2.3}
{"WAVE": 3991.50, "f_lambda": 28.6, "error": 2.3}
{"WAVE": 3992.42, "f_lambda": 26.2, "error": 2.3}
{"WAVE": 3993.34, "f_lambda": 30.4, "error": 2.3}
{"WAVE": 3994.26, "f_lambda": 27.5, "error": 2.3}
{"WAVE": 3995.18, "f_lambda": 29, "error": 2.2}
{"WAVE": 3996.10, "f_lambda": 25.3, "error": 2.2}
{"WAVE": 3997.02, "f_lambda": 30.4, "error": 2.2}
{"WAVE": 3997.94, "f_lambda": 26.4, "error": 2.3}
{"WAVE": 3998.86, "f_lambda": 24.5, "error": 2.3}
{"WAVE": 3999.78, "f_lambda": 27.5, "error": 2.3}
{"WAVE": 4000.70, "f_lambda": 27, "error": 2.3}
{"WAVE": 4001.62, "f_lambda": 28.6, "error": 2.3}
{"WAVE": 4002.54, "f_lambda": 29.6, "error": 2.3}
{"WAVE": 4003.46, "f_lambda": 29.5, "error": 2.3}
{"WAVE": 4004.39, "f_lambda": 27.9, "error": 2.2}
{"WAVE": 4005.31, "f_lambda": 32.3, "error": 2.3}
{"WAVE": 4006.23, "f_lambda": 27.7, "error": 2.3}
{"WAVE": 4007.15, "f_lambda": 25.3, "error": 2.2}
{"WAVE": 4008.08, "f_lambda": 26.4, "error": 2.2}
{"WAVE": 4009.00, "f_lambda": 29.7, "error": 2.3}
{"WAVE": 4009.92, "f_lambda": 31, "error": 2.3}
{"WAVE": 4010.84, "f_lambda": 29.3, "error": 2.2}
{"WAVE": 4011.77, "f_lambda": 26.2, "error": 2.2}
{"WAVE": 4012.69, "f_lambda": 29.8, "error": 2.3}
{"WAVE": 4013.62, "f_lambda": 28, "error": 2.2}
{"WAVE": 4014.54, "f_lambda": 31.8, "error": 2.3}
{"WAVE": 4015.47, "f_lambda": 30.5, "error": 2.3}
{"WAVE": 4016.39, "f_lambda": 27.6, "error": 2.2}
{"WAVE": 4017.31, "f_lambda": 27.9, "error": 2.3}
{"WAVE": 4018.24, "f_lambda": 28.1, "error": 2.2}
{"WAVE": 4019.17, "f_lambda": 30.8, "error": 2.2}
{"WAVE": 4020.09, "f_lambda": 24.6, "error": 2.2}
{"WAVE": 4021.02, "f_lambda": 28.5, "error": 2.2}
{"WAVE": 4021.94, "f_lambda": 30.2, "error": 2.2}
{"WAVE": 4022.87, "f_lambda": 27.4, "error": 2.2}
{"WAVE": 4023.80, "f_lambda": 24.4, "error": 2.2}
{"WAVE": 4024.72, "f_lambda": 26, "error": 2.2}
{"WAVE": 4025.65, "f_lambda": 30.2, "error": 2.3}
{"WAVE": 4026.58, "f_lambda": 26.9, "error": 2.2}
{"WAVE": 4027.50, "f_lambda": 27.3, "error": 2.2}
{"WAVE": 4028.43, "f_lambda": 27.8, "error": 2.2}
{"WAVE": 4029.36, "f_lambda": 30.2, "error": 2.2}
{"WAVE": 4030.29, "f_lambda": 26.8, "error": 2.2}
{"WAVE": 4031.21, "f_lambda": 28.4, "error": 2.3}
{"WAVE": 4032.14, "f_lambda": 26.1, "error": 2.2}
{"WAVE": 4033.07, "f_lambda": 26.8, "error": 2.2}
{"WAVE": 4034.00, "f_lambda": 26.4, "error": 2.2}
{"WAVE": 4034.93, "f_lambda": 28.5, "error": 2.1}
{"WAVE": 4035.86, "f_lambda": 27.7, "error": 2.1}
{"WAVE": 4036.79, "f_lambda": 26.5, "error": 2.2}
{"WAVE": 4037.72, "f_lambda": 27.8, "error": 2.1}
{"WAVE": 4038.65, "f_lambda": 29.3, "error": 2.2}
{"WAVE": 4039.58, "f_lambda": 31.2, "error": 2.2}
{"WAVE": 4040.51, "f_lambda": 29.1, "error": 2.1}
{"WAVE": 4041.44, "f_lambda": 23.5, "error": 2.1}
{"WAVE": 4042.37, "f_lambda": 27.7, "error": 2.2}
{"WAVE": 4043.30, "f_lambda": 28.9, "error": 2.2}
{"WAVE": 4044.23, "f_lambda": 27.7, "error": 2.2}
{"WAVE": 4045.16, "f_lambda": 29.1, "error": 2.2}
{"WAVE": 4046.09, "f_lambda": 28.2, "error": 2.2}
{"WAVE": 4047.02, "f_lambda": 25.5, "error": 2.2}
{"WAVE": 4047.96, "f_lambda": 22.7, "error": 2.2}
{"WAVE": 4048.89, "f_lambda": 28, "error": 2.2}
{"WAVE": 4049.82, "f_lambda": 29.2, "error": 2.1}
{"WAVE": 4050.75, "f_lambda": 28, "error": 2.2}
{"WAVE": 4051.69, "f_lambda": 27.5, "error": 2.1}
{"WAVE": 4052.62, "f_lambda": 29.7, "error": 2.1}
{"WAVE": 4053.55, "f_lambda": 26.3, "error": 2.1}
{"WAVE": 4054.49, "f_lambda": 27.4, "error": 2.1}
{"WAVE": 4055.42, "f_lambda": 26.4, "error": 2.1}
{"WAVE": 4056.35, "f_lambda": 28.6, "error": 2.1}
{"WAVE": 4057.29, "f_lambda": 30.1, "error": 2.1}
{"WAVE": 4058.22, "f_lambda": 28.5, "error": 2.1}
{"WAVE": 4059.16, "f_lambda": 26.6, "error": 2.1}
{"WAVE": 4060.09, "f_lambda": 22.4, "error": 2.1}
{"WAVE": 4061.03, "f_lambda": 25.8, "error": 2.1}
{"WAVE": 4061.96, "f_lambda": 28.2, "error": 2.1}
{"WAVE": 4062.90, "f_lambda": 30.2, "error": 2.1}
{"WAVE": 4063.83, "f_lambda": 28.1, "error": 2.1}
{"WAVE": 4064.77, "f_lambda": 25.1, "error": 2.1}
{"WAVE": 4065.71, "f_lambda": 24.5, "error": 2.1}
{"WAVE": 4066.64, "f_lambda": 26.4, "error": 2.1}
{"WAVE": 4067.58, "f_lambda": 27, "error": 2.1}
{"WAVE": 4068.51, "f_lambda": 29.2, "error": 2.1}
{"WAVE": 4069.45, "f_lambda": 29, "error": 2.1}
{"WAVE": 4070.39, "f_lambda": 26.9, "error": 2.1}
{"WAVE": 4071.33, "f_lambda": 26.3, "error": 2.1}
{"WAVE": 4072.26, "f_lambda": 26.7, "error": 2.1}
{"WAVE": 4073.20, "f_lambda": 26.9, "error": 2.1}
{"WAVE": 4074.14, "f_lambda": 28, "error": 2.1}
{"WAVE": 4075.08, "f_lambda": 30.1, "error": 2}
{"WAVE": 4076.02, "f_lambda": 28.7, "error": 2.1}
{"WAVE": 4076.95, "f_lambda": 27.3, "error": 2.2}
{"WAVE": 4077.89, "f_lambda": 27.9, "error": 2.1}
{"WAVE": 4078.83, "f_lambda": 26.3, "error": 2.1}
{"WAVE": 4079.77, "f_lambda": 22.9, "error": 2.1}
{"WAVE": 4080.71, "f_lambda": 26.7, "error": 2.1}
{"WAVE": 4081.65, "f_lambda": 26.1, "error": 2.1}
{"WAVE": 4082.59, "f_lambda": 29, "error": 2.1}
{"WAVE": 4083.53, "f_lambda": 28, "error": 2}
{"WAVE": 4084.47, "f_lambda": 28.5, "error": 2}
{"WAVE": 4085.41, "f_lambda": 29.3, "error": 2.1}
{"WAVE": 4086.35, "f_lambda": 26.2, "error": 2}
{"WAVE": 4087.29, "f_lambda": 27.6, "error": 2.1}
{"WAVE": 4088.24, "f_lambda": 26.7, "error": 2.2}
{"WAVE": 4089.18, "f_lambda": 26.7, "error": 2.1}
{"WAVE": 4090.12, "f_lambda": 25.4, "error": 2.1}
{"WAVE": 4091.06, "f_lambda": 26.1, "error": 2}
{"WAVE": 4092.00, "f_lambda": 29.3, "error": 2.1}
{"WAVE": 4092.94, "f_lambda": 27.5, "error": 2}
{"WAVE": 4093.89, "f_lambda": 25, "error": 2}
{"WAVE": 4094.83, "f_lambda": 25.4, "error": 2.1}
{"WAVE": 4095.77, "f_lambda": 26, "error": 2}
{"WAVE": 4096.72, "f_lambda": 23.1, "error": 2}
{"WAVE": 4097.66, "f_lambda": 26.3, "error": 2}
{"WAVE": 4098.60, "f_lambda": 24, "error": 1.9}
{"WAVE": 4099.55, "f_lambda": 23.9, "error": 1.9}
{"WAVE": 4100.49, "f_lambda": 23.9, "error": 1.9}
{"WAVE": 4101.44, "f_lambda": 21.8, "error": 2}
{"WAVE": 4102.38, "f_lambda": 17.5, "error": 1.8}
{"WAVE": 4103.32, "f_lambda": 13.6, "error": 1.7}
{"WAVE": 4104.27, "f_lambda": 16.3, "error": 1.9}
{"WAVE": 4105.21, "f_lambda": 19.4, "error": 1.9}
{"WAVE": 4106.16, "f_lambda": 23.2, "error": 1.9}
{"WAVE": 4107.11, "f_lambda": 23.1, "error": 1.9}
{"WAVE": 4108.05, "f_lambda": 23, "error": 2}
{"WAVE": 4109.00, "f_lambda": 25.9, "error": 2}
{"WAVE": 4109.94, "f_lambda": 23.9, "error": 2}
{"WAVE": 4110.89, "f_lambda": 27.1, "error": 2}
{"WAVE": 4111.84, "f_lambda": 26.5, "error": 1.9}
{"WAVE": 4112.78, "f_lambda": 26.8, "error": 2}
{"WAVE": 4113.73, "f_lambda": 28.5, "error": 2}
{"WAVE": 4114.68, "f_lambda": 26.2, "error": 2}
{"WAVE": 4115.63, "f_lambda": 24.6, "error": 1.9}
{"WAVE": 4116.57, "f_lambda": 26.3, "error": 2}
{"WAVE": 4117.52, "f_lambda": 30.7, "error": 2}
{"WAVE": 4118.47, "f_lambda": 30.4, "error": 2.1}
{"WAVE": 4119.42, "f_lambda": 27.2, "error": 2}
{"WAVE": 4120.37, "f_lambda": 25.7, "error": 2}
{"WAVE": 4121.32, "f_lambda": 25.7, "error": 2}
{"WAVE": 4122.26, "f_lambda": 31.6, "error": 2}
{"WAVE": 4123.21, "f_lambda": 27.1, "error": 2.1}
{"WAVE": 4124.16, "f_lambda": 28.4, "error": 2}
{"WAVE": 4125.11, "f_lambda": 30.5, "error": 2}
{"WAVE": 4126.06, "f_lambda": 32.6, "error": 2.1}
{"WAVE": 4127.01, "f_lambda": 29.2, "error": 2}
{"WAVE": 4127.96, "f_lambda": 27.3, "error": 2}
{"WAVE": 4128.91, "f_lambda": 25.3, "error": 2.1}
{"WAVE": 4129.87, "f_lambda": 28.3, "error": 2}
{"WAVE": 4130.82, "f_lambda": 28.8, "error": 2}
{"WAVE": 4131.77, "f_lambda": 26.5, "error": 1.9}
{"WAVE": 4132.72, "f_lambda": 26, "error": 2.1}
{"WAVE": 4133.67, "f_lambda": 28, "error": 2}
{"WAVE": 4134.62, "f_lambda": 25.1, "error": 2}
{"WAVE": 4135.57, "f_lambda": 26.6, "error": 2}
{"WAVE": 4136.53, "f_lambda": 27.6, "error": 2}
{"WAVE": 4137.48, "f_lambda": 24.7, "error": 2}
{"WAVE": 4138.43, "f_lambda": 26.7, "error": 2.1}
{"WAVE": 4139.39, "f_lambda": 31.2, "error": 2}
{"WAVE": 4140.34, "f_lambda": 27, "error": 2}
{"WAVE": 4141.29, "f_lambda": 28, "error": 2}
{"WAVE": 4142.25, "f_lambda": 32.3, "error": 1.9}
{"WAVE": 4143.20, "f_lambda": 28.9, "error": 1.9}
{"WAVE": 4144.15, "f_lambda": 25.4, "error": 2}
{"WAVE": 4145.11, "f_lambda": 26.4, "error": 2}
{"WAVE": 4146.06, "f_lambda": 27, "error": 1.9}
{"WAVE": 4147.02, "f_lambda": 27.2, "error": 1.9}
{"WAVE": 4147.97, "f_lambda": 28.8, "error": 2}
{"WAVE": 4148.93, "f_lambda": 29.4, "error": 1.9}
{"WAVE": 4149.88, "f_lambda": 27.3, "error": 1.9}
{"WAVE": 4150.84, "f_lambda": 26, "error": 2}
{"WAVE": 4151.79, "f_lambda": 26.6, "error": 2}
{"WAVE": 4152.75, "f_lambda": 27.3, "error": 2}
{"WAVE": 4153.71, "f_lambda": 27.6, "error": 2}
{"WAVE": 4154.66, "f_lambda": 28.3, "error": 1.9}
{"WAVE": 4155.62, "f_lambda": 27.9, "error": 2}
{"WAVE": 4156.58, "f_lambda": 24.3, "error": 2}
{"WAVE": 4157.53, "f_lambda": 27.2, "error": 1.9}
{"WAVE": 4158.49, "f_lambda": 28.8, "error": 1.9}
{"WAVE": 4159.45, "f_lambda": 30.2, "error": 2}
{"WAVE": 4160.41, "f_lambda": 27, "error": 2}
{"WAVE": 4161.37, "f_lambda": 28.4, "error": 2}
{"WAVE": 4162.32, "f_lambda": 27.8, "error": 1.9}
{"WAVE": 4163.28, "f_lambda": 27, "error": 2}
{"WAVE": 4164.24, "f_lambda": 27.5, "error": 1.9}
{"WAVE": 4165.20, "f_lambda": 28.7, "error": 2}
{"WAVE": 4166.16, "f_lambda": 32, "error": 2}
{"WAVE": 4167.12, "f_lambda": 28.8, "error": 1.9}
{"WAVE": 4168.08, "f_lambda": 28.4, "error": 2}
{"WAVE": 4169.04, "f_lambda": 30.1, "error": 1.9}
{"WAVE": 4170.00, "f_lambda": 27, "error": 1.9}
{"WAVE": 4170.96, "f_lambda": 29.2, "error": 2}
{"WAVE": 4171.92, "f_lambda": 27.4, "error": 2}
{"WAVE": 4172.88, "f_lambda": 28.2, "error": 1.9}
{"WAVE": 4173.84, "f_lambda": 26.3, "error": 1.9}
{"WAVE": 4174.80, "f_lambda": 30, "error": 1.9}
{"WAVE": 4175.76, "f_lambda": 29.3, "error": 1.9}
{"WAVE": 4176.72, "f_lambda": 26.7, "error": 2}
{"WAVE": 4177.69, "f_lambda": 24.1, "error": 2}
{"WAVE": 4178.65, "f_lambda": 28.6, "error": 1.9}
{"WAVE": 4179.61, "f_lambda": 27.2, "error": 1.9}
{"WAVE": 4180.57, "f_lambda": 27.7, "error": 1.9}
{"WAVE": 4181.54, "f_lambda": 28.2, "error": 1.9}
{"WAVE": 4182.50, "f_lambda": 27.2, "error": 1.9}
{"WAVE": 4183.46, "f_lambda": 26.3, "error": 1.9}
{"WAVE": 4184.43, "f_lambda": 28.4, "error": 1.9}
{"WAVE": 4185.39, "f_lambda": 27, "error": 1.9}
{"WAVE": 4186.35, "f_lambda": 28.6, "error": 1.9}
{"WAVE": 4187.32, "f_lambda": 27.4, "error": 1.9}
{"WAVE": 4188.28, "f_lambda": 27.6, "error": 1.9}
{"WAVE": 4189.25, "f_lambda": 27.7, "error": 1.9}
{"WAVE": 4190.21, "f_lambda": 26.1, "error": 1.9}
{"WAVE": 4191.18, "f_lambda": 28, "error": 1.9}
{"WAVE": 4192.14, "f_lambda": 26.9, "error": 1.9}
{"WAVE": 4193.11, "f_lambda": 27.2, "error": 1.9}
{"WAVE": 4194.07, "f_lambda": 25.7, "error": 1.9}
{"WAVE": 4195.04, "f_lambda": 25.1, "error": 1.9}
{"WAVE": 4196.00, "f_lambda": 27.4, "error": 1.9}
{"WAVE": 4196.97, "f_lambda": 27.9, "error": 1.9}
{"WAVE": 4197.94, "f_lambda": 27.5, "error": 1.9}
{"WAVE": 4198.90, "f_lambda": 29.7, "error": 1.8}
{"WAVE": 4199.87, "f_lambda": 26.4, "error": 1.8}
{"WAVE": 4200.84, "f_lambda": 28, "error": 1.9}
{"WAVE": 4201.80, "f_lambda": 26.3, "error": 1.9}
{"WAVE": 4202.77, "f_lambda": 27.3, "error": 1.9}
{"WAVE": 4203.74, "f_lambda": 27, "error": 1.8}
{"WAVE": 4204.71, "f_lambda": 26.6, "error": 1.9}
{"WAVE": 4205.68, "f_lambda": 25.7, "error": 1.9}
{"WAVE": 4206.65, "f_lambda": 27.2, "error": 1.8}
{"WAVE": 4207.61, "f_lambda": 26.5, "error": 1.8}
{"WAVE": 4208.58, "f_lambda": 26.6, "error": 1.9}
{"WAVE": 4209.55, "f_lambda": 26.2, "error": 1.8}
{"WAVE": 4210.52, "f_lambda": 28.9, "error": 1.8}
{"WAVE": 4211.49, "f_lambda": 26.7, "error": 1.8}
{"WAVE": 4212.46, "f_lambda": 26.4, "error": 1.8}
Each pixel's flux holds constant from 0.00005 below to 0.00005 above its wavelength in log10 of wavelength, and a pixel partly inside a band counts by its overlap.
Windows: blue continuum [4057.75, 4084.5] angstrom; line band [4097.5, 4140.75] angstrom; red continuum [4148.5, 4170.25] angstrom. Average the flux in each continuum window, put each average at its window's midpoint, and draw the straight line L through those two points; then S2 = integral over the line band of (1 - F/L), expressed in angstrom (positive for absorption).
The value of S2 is 2.7 angstrom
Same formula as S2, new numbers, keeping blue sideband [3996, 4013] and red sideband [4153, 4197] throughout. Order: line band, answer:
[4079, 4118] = 3.96 angstrom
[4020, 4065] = 0.86 angstrom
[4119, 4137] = 0.04 angstrom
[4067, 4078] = 0.07 angstrom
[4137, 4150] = -0.05 angstrom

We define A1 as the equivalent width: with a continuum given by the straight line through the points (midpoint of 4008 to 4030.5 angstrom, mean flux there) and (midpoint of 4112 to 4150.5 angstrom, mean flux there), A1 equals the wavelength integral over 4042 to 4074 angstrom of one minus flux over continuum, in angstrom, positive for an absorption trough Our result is 0.94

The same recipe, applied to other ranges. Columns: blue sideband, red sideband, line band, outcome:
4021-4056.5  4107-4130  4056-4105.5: 2.67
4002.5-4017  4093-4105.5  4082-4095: -2.36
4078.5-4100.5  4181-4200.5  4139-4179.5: -1.47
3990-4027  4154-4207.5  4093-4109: 3.10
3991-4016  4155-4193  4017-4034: 0.40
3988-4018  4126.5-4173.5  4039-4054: 0.24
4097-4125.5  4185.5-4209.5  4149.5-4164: -0.76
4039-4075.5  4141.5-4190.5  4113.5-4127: -0.30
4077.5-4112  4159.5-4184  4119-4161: -1.63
